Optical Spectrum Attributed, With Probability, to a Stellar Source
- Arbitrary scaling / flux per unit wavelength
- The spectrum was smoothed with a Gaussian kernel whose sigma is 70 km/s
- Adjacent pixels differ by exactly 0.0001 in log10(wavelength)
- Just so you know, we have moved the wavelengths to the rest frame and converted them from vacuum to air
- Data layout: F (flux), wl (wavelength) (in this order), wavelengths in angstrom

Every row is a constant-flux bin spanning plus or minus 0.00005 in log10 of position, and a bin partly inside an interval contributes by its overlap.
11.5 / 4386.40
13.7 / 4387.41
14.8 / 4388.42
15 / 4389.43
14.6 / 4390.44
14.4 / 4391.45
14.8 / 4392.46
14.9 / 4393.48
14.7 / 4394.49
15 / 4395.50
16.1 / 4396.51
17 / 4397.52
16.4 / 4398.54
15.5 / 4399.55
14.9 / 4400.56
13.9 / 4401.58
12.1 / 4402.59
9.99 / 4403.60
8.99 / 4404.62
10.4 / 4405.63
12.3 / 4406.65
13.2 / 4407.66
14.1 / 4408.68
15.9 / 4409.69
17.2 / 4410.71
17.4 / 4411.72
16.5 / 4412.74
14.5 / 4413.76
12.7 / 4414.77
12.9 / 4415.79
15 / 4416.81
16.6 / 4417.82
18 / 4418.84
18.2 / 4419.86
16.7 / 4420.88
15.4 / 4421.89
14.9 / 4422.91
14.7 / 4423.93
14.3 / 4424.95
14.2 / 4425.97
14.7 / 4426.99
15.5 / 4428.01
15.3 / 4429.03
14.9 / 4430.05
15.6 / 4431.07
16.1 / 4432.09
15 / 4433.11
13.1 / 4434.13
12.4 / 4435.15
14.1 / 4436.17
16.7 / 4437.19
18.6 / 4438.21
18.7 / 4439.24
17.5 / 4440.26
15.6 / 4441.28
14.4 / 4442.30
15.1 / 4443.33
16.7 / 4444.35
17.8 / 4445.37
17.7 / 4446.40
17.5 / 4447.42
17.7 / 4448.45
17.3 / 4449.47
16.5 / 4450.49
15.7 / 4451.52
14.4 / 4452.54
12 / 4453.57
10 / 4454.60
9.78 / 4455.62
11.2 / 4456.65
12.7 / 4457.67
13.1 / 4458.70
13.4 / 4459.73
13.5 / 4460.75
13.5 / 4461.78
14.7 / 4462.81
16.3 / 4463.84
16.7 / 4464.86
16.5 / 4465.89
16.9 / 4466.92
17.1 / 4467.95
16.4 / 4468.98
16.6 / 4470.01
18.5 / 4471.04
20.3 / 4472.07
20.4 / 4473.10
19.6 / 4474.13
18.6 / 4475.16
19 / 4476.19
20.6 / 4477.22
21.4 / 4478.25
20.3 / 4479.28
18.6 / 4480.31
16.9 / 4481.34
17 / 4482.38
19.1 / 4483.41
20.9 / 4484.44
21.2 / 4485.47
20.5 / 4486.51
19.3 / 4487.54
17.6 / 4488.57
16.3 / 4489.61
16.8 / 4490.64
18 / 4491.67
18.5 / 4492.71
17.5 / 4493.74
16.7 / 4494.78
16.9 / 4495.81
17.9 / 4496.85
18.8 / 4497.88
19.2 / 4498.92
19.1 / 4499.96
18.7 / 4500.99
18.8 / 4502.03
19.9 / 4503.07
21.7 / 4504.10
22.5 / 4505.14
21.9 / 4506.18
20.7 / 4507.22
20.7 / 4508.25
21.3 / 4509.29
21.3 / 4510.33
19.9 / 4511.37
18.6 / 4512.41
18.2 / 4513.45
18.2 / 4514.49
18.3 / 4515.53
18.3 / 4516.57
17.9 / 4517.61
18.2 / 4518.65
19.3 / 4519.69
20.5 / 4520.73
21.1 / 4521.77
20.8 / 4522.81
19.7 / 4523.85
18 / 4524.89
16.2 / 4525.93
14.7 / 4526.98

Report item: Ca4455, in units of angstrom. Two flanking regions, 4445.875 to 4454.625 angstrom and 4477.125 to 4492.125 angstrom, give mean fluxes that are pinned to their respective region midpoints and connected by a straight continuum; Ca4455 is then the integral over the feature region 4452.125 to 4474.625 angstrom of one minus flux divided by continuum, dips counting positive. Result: 2.5 angstrom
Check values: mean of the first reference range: 15.7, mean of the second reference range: 18.9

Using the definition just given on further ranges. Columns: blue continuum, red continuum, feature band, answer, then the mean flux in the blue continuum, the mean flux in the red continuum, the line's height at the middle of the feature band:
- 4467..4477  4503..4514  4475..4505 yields 1.0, 18.5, 20.6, 19.5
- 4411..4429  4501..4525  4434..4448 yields 0.2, 15.4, 19.8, 16.4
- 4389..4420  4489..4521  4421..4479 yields 2.6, 14.6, 19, 16.6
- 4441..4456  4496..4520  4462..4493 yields -1.8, 15.3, 19.5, 17.3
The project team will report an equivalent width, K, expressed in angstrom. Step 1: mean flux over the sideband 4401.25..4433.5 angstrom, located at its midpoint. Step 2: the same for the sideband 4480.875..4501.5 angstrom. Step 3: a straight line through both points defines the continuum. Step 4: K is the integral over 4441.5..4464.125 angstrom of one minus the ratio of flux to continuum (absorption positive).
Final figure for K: 2.5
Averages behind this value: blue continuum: 14.6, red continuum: 18.3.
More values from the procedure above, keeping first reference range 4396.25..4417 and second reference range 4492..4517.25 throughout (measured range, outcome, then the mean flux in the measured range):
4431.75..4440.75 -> -0.06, 15.8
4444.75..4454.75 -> 0.30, 15.9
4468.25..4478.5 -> -0.81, 19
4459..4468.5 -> 0.99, 15.4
